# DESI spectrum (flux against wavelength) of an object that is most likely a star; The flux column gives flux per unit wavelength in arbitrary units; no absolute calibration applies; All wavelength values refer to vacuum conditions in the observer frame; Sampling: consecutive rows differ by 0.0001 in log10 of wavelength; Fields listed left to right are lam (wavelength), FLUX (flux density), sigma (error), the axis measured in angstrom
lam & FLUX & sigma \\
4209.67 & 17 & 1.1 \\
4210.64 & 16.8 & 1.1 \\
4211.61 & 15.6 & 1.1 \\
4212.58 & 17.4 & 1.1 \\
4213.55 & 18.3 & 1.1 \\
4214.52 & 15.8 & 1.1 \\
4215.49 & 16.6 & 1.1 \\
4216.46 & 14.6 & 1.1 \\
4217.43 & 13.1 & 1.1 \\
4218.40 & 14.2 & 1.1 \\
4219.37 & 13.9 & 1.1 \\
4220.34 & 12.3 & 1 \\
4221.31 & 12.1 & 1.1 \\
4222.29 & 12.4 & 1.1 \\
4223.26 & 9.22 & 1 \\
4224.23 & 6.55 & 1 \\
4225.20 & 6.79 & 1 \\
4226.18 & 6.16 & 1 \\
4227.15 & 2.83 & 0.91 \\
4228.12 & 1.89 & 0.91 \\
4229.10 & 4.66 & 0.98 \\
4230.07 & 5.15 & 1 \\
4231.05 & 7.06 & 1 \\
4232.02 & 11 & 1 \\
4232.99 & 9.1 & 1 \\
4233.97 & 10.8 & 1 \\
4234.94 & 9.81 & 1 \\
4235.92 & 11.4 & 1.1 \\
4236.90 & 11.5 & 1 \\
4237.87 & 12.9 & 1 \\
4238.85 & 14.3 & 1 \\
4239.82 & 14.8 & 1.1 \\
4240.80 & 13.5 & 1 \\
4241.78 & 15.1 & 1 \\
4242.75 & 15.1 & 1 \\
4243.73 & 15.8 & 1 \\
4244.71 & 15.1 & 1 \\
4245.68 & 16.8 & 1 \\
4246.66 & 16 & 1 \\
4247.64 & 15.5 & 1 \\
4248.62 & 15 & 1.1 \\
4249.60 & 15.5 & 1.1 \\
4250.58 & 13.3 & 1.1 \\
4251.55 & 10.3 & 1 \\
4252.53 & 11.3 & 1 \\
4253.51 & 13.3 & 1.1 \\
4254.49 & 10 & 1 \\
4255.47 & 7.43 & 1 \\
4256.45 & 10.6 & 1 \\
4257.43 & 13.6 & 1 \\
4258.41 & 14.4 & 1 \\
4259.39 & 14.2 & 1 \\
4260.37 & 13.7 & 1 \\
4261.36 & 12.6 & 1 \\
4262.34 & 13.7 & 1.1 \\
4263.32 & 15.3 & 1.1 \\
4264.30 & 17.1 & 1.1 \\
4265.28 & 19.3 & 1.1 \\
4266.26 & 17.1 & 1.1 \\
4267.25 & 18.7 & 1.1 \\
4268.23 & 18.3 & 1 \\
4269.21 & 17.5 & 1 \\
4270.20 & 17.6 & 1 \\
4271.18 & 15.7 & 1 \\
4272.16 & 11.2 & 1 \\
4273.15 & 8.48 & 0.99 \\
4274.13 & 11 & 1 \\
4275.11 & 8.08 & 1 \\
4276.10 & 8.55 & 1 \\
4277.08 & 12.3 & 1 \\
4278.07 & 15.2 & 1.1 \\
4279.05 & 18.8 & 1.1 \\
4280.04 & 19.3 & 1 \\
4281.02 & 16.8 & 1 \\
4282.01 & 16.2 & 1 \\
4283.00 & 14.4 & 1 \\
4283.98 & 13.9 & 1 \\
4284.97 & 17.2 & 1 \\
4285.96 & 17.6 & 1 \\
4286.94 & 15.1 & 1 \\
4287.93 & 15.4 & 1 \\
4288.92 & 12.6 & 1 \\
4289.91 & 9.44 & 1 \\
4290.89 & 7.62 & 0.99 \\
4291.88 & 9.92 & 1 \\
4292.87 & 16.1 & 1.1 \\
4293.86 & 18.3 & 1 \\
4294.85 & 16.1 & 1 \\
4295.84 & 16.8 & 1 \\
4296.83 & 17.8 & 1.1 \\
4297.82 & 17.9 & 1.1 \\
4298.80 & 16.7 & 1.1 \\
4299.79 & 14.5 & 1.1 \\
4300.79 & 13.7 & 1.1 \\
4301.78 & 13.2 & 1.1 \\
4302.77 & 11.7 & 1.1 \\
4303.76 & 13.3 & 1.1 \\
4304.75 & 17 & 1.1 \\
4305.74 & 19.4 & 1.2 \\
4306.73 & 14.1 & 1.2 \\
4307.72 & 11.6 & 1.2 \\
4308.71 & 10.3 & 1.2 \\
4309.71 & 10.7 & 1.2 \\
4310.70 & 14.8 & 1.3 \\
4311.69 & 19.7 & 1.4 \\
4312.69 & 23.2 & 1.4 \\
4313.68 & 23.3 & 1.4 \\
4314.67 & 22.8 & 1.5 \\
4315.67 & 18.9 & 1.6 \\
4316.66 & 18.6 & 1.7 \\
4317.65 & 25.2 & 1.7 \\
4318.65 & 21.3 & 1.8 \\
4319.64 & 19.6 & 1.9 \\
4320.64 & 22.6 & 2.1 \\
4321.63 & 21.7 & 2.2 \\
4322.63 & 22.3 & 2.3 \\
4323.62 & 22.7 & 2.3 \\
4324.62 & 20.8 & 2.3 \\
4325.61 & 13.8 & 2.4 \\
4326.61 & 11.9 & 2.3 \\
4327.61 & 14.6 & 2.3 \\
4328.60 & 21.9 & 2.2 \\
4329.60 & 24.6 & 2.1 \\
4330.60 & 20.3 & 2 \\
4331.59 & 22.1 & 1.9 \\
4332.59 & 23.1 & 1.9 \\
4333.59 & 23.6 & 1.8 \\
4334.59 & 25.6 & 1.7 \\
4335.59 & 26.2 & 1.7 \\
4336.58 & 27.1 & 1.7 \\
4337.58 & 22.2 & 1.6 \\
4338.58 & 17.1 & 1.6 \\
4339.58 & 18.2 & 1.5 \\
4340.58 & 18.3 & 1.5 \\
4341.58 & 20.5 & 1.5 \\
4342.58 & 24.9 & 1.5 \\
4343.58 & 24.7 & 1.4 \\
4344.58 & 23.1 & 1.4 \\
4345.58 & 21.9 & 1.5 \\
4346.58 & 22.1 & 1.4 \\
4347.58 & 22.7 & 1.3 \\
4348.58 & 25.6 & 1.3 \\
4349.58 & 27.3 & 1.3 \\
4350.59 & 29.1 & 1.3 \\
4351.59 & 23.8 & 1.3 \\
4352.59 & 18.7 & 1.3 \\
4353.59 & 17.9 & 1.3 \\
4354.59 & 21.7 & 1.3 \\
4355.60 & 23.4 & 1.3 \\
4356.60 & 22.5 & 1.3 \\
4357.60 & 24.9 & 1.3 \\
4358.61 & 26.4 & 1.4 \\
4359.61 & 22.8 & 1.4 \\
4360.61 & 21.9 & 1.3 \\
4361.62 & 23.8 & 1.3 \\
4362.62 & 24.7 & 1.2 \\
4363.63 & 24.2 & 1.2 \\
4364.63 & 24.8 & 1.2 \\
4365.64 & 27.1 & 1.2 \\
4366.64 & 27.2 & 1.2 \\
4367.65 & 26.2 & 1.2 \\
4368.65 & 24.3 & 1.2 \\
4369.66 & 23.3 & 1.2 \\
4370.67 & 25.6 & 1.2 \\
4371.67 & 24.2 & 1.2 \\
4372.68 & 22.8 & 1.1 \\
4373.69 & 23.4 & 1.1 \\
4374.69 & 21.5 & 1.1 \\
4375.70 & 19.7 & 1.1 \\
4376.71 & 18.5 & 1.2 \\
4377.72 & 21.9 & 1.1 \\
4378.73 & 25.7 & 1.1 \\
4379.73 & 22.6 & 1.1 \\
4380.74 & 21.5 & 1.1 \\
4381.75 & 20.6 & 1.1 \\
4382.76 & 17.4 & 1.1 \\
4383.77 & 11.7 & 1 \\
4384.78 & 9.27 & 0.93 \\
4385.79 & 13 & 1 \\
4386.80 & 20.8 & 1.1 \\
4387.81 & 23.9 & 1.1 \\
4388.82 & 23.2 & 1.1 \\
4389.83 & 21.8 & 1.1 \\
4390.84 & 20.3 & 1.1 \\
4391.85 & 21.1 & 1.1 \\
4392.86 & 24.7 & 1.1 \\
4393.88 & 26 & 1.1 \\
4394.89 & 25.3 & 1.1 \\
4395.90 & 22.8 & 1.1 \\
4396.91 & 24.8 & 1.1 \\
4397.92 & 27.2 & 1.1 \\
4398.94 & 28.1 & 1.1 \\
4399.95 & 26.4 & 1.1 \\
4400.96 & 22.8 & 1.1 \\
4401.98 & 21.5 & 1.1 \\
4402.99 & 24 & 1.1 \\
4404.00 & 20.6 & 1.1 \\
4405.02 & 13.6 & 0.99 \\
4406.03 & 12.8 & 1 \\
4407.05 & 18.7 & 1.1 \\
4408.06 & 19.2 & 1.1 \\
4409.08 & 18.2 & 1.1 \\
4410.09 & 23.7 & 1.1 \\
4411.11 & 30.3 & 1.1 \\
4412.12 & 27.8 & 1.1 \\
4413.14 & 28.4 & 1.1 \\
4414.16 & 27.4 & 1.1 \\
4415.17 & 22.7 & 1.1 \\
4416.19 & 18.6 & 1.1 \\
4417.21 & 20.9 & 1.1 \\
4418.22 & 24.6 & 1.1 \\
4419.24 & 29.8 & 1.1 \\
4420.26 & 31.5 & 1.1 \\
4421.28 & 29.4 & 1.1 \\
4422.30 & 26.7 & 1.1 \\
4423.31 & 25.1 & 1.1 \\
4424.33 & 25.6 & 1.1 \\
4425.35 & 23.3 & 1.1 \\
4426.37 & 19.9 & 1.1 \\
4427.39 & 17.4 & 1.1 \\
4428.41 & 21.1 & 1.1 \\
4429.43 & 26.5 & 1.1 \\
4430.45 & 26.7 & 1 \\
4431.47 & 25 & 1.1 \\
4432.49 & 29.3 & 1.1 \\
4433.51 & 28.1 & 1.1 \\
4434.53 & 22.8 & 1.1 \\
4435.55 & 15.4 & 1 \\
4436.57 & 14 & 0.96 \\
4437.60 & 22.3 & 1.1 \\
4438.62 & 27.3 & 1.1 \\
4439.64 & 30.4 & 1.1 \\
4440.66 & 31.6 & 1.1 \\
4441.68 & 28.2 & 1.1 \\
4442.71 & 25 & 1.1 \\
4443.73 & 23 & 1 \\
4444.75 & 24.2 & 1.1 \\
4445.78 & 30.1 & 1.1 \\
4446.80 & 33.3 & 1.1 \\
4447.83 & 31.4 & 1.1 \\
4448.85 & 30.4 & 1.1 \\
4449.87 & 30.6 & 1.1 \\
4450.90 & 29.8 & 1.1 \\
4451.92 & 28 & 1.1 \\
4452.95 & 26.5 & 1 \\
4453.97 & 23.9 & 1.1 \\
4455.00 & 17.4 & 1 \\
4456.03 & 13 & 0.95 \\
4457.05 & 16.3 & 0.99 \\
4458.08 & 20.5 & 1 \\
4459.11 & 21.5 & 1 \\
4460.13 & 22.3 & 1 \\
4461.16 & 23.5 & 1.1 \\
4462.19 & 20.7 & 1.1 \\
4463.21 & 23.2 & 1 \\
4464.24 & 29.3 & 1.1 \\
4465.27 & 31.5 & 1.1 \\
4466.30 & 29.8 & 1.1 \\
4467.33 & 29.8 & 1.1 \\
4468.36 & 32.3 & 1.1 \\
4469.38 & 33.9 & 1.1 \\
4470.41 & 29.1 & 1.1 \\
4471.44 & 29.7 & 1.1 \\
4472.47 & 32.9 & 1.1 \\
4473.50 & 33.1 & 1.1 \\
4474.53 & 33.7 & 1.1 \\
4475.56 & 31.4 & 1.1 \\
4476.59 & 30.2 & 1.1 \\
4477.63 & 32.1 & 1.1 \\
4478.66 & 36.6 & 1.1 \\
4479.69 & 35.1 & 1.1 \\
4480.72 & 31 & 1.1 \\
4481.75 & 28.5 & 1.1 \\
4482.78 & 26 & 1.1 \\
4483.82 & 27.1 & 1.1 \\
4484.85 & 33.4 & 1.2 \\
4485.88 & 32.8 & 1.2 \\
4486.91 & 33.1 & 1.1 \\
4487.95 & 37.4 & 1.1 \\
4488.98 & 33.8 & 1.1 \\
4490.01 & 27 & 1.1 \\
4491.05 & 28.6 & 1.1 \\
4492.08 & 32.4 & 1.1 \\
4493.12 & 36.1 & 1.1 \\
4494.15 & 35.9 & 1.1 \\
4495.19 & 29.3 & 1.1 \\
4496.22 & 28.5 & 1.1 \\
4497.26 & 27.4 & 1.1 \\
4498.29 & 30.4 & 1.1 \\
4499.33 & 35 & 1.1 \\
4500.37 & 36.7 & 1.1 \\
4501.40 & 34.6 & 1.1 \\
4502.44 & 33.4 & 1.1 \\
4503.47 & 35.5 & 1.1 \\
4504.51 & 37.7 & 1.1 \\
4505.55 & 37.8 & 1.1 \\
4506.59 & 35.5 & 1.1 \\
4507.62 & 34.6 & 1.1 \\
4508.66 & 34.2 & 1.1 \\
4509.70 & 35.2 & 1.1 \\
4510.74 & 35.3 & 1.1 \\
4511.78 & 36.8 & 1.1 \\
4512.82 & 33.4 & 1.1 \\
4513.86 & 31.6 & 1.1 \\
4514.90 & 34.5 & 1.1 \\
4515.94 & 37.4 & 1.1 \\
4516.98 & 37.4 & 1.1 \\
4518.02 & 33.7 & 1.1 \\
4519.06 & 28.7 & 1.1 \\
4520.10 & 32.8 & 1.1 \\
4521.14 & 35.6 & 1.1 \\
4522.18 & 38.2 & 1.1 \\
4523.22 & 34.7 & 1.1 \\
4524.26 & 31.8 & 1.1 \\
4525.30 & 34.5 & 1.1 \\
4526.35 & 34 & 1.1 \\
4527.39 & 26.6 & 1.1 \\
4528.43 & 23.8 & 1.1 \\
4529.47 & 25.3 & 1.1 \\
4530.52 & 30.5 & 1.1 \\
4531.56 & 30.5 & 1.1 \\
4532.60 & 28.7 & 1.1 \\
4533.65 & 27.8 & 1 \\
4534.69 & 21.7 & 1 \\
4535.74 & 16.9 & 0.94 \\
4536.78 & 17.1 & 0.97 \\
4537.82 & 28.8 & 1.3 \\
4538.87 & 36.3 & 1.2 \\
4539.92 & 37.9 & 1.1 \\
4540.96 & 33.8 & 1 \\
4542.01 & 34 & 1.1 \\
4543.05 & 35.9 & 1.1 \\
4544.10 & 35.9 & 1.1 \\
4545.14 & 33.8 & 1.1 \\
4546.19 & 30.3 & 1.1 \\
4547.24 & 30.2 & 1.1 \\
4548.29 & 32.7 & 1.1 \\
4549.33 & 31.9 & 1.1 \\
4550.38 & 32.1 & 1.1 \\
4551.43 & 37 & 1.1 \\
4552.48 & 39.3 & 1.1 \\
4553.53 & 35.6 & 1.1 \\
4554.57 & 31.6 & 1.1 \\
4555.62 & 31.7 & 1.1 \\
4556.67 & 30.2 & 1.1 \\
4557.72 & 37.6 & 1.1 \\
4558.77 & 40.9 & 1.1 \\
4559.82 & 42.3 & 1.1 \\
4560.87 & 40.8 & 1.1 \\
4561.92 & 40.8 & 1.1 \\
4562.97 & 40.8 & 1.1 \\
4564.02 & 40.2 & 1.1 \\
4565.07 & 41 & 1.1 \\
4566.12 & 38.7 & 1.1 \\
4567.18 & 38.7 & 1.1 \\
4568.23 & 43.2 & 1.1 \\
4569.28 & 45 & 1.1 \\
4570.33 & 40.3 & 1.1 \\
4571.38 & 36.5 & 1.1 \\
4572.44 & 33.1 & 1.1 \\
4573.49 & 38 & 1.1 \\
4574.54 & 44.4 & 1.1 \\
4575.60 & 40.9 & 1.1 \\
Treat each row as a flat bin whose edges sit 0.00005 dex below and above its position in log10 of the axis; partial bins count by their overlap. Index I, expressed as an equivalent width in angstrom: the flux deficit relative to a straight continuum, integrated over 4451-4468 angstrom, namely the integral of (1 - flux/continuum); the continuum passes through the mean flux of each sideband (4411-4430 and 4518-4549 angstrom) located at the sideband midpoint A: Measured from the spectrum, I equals 2.0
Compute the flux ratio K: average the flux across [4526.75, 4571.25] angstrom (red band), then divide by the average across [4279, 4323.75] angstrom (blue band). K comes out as 2.03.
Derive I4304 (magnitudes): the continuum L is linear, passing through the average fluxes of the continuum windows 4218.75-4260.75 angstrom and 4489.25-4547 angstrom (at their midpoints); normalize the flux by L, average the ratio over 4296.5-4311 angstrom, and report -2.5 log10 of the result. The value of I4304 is 0.127 mag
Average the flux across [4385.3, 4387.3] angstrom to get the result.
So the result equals 16.9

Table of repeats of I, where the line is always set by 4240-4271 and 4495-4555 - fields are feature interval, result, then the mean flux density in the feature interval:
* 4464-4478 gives -1.2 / 31.4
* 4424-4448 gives 1.5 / 25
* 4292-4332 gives 1.3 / 17.8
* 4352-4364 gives -0.7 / 22.7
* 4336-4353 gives -1.9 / 22.8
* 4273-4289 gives 2.0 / 14.3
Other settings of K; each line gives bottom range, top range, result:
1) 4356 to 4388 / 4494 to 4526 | 1.54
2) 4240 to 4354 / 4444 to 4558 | 1.81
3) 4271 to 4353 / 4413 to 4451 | 1.42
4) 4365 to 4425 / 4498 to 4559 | 1.44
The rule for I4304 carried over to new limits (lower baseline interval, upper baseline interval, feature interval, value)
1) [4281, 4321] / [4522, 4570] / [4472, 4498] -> -0.08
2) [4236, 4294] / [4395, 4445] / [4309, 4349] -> -0.16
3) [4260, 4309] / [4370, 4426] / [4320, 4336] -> -0.19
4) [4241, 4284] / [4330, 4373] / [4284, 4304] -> 0.20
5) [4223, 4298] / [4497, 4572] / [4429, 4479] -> 0.04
